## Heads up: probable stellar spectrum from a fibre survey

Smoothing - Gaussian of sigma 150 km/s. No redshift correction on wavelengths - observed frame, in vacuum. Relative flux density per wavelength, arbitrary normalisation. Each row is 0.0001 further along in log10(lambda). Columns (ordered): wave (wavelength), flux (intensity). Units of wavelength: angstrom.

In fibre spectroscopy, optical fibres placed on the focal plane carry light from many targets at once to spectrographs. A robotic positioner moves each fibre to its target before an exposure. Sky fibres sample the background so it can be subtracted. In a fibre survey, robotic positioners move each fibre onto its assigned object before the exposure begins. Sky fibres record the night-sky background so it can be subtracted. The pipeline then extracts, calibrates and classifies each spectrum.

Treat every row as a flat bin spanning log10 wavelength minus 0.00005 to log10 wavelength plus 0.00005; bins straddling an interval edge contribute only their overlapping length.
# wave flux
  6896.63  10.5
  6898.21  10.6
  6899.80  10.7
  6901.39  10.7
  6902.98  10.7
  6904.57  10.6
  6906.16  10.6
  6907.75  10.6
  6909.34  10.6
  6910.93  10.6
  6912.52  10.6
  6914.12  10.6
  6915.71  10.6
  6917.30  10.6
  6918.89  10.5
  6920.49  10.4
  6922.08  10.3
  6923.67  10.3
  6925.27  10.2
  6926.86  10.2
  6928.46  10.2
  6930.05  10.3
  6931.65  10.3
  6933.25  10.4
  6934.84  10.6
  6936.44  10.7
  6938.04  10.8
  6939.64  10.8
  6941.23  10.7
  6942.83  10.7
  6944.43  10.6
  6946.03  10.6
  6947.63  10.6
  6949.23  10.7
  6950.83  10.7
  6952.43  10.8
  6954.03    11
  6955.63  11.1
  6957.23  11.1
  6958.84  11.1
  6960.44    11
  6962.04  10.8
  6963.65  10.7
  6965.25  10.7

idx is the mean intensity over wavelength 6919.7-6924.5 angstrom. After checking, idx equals 10.3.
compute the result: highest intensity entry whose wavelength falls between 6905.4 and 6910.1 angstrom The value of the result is 10.6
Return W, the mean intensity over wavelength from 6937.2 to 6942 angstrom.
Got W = 10.8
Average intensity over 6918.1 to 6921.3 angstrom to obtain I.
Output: 10.4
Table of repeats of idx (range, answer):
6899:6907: 10.7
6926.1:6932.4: 10.2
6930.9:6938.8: 10.6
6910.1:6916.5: 10.6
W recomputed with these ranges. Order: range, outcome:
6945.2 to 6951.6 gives 10.6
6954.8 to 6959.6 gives 11.1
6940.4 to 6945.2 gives 10.7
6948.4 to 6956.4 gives 10.9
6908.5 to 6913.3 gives 10.6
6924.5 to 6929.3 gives 10.2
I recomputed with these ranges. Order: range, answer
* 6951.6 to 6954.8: 10.9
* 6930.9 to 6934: 10.3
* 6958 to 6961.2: 11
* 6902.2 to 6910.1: 10.6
